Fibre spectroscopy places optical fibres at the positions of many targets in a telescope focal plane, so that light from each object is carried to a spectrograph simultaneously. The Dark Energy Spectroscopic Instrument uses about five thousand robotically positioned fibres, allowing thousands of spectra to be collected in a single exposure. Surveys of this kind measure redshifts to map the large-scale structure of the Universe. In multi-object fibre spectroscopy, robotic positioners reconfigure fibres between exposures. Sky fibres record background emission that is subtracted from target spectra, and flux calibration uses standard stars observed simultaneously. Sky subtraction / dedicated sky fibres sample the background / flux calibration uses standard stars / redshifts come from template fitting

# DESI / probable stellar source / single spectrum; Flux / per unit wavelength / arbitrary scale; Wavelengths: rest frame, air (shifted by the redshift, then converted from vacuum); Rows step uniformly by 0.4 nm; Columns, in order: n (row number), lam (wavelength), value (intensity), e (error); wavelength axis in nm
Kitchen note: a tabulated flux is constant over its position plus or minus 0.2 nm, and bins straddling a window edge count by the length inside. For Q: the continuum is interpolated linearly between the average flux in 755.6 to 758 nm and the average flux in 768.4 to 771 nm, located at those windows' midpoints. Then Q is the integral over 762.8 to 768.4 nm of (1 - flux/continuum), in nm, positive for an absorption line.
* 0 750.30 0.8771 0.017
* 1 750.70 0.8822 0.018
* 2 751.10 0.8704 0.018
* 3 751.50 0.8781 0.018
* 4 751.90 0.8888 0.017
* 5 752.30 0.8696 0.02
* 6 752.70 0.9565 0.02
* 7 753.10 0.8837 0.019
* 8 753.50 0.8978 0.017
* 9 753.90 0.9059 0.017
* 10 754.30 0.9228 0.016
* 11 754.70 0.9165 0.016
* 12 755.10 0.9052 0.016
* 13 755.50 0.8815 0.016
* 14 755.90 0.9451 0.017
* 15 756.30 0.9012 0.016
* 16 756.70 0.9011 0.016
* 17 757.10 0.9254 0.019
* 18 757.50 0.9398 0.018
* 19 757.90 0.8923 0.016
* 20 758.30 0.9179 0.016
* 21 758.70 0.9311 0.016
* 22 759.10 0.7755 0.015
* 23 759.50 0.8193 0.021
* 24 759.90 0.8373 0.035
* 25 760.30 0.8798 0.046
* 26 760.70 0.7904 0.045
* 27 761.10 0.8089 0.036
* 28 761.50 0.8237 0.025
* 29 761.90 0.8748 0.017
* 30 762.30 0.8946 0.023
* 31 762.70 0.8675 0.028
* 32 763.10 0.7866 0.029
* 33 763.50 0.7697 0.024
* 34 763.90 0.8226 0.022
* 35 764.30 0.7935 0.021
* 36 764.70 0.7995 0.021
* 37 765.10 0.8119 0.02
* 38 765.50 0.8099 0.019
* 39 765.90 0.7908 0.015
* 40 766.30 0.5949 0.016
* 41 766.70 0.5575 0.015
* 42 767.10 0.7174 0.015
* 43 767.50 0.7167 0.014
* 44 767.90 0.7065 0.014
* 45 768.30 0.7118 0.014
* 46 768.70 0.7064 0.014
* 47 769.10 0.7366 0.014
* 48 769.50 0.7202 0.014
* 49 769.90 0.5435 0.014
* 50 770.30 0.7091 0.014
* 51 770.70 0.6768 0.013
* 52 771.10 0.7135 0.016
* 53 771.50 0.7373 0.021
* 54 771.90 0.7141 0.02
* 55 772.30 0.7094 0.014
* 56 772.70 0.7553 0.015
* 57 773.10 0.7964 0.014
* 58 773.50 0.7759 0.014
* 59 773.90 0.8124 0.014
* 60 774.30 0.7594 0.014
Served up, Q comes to 0.105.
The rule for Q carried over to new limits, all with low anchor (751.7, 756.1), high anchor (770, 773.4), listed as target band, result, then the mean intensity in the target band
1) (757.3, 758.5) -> -0.07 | 0.917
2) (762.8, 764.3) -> 0.02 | 0.798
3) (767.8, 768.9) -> 0.07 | 0.708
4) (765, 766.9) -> 0.18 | 0.708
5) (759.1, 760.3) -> 0.03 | 0.828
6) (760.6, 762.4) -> -0.02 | 0.838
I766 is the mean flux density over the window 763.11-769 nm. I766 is 0.738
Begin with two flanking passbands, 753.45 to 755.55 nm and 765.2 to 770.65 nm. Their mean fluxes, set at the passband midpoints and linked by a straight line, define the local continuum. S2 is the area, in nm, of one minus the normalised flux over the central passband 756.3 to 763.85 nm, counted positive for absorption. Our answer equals -0.36 nm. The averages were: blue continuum 0.907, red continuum 0.696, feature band 0.858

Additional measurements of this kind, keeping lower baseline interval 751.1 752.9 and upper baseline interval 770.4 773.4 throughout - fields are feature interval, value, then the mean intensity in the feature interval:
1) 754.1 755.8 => -0.07 nm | 0.909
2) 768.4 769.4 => 0.05 nm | 0.72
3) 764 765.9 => -0.04 nm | 0.803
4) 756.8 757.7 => -0.08 nm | 0.929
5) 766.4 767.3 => 0.16 nm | 0.633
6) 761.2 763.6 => -0.09 nm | 0.838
